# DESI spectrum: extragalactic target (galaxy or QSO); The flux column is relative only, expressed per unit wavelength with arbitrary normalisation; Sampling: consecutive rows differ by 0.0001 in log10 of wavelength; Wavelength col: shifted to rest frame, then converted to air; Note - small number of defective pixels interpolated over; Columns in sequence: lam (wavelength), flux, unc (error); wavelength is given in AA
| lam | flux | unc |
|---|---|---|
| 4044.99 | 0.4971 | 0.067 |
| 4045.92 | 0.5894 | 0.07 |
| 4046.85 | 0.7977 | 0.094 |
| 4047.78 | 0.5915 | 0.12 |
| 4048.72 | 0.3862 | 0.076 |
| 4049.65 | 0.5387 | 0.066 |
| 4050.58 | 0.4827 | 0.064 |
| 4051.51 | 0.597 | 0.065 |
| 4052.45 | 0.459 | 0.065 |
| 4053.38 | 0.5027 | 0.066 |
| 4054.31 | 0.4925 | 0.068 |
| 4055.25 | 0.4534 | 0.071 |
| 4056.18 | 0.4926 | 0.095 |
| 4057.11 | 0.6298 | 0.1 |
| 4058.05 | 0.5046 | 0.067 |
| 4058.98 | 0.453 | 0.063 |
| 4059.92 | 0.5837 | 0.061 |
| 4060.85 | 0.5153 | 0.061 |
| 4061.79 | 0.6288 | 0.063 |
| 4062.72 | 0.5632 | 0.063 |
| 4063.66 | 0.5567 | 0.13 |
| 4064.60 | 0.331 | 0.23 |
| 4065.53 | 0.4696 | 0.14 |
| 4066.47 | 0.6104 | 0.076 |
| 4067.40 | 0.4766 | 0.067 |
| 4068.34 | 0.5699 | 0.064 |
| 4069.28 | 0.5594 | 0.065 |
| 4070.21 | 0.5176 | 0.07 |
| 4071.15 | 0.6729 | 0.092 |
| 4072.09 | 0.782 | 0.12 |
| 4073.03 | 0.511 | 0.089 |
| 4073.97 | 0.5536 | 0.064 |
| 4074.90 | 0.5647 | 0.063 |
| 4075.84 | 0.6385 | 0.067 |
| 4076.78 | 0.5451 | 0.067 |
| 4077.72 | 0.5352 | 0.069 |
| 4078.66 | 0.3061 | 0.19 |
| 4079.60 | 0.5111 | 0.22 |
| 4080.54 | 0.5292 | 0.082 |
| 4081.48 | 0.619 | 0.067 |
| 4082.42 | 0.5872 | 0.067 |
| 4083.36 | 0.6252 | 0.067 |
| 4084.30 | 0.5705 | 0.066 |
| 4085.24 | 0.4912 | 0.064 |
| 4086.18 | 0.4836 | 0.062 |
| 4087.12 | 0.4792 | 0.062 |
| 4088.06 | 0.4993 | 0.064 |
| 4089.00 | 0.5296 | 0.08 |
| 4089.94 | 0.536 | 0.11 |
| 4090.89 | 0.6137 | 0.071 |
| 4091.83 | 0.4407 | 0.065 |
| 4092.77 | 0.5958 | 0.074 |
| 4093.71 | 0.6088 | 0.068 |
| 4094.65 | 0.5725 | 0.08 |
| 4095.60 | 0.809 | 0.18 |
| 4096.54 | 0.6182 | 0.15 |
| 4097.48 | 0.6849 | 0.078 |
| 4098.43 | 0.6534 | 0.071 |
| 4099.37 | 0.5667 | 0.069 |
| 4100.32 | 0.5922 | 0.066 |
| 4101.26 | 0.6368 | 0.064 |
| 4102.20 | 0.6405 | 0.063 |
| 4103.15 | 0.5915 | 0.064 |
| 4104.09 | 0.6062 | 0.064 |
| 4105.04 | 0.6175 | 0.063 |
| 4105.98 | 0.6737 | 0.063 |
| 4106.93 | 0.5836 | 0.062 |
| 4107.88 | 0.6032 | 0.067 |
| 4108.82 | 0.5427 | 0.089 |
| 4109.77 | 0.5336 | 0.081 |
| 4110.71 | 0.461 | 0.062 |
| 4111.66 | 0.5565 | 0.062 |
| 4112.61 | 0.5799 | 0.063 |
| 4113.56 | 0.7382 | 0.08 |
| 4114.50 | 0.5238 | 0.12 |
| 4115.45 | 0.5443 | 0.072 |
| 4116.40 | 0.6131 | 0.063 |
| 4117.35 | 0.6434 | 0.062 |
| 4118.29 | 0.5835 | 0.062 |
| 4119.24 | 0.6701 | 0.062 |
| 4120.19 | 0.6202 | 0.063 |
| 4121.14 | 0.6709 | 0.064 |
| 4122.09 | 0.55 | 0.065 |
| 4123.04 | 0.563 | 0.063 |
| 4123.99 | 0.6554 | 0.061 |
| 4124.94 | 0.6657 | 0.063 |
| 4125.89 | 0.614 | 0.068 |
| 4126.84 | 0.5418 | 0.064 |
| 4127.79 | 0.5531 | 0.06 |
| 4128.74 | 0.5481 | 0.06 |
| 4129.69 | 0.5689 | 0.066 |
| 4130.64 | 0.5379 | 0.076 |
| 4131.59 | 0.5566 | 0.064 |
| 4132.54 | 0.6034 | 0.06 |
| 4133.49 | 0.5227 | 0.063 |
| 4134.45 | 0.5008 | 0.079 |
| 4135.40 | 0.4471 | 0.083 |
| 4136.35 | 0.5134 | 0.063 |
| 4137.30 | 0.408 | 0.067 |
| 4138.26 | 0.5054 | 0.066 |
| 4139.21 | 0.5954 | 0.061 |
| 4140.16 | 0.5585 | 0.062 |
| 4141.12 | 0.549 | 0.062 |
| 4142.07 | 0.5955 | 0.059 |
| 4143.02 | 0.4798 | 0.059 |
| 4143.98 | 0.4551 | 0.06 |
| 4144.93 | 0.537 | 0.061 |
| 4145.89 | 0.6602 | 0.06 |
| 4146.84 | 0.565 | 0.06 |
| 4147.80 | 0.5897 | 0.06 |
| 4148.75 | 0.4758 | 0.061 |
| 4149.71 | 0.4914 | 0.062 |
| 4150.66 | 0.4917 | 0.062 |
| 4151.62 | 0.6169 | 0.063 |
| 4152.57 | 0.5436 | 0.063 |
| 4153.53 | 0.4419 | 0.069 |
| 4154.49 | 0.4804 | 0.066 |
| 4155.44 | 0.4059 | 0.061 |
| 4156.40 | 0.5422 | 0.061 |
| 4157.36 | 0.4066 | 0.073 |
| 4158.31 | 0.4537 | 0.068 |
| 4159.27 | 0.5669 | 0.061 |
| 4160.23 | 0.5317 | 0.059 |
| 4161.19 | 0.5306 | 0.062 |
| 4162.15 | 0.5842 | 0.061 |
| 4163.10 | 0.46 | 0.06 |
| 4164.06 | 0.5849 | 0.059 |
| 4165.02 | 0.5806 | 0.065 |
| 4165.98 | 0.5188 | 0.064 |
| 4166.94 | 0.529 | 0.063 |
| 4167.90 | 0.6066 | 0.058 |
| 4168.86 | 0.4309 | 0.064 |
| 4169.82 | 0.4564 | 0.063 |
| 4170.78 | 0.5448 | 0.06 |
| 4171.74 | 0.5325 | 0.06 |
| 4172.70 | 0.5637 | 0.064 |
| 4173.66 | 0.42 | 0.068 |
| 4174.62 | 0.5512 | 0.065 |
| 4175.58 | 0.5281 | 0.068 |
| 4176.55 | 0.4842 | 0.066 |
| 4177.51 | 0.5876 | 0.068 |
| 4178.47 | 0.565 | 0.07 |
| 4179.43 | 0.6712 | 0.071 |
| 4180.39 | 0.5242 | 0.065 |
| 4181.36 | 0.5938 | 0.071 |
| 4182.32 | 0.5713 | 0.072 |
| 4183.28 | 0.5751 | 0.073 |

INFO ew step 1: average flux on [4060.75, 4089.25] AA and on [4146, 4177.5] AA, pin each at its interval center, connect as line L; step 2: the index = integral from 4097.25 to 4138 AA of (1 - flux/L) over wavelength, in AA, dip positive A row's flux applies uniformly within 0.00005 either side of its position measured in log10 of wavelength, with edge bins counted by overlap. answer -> -3.9 AA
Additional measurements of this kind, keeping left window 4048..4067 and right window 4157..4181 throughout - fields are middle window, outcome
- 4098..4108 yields -1.8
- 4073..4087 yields -0.6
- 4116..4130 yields -2.2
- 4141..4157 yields 0.1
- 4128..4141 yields -0.1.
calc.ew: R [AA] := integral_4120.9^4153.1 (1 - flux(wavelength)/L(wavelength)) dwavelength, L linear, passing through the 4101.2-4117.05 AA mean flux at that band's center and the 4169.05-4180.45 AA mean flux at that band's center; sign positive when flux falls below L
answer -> 0.9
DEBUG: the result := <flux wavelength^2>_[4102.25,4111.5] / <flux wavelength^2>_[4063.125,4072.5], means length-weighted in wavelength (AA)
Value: 1.07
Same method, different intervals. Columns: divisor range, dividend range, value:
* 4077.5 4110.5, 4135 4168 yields 0.94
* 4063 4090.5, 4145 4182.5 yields 1.02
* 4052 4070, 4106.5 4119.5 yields 1.15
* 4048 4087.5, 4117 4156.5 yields 1.07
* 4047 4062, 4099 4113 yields 1.15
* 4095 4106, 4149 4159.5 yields 0.79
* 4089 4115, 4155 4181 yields 0.91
